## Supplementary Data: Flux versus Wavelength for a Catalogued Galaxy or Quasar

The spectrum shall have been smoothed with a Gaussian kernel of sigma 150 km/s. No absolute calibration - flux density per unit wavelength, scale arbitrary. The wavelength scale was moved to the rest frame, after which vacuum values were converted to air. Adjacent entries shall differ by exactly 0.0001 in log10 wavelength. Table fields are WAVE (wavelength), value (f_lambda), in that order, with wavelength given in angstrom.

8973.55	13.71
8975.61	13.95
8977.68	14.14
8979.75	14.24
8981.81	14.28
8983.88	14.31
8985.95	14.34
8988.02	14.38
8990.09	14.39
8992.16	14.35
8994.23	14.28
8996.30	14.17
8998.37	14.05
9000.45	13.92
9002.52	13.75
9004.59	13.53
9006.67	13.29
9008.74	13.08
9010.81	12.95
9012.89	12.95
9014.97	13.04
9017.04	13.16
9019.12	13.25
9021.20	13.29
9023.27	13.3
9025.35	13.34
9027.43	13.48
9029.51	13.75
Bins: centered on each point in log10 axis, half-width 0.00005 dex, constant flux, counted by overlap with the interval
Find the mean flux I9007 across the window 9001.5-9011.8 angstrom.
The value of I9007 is 13.3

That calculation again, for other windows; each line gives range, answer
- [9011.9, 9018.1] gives 13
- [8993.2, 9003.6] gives 14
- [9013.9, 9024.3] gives 13.2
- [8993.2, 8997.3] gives 14.2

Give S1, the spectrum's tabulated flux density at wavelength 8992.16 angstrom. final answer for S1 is 14.35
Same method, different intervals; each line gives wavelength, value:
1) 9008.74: 13.08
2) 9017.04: 13.16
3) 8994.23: 14.28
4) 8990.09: 14.39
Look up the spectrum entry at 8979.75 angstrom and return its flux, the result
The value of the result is 14.24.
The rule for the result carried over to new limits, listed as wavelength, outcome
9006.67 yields 13.29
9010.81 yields 12.95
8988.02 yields 14.38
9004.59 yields 13.53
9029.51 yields 13.75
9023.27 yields 13.3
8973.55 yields 13.71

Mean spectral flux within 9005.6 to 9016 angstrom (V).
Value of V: 13.1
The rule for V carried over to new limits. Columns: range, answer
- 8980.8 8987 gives 14.3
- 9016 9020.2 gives 13.2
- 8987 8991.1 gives 14.4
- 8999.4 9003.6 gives 13.8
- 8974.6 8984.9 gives 14.2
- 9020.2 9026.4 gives 13.3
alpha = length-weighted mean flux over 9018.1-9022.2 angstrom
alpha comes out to 13.3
